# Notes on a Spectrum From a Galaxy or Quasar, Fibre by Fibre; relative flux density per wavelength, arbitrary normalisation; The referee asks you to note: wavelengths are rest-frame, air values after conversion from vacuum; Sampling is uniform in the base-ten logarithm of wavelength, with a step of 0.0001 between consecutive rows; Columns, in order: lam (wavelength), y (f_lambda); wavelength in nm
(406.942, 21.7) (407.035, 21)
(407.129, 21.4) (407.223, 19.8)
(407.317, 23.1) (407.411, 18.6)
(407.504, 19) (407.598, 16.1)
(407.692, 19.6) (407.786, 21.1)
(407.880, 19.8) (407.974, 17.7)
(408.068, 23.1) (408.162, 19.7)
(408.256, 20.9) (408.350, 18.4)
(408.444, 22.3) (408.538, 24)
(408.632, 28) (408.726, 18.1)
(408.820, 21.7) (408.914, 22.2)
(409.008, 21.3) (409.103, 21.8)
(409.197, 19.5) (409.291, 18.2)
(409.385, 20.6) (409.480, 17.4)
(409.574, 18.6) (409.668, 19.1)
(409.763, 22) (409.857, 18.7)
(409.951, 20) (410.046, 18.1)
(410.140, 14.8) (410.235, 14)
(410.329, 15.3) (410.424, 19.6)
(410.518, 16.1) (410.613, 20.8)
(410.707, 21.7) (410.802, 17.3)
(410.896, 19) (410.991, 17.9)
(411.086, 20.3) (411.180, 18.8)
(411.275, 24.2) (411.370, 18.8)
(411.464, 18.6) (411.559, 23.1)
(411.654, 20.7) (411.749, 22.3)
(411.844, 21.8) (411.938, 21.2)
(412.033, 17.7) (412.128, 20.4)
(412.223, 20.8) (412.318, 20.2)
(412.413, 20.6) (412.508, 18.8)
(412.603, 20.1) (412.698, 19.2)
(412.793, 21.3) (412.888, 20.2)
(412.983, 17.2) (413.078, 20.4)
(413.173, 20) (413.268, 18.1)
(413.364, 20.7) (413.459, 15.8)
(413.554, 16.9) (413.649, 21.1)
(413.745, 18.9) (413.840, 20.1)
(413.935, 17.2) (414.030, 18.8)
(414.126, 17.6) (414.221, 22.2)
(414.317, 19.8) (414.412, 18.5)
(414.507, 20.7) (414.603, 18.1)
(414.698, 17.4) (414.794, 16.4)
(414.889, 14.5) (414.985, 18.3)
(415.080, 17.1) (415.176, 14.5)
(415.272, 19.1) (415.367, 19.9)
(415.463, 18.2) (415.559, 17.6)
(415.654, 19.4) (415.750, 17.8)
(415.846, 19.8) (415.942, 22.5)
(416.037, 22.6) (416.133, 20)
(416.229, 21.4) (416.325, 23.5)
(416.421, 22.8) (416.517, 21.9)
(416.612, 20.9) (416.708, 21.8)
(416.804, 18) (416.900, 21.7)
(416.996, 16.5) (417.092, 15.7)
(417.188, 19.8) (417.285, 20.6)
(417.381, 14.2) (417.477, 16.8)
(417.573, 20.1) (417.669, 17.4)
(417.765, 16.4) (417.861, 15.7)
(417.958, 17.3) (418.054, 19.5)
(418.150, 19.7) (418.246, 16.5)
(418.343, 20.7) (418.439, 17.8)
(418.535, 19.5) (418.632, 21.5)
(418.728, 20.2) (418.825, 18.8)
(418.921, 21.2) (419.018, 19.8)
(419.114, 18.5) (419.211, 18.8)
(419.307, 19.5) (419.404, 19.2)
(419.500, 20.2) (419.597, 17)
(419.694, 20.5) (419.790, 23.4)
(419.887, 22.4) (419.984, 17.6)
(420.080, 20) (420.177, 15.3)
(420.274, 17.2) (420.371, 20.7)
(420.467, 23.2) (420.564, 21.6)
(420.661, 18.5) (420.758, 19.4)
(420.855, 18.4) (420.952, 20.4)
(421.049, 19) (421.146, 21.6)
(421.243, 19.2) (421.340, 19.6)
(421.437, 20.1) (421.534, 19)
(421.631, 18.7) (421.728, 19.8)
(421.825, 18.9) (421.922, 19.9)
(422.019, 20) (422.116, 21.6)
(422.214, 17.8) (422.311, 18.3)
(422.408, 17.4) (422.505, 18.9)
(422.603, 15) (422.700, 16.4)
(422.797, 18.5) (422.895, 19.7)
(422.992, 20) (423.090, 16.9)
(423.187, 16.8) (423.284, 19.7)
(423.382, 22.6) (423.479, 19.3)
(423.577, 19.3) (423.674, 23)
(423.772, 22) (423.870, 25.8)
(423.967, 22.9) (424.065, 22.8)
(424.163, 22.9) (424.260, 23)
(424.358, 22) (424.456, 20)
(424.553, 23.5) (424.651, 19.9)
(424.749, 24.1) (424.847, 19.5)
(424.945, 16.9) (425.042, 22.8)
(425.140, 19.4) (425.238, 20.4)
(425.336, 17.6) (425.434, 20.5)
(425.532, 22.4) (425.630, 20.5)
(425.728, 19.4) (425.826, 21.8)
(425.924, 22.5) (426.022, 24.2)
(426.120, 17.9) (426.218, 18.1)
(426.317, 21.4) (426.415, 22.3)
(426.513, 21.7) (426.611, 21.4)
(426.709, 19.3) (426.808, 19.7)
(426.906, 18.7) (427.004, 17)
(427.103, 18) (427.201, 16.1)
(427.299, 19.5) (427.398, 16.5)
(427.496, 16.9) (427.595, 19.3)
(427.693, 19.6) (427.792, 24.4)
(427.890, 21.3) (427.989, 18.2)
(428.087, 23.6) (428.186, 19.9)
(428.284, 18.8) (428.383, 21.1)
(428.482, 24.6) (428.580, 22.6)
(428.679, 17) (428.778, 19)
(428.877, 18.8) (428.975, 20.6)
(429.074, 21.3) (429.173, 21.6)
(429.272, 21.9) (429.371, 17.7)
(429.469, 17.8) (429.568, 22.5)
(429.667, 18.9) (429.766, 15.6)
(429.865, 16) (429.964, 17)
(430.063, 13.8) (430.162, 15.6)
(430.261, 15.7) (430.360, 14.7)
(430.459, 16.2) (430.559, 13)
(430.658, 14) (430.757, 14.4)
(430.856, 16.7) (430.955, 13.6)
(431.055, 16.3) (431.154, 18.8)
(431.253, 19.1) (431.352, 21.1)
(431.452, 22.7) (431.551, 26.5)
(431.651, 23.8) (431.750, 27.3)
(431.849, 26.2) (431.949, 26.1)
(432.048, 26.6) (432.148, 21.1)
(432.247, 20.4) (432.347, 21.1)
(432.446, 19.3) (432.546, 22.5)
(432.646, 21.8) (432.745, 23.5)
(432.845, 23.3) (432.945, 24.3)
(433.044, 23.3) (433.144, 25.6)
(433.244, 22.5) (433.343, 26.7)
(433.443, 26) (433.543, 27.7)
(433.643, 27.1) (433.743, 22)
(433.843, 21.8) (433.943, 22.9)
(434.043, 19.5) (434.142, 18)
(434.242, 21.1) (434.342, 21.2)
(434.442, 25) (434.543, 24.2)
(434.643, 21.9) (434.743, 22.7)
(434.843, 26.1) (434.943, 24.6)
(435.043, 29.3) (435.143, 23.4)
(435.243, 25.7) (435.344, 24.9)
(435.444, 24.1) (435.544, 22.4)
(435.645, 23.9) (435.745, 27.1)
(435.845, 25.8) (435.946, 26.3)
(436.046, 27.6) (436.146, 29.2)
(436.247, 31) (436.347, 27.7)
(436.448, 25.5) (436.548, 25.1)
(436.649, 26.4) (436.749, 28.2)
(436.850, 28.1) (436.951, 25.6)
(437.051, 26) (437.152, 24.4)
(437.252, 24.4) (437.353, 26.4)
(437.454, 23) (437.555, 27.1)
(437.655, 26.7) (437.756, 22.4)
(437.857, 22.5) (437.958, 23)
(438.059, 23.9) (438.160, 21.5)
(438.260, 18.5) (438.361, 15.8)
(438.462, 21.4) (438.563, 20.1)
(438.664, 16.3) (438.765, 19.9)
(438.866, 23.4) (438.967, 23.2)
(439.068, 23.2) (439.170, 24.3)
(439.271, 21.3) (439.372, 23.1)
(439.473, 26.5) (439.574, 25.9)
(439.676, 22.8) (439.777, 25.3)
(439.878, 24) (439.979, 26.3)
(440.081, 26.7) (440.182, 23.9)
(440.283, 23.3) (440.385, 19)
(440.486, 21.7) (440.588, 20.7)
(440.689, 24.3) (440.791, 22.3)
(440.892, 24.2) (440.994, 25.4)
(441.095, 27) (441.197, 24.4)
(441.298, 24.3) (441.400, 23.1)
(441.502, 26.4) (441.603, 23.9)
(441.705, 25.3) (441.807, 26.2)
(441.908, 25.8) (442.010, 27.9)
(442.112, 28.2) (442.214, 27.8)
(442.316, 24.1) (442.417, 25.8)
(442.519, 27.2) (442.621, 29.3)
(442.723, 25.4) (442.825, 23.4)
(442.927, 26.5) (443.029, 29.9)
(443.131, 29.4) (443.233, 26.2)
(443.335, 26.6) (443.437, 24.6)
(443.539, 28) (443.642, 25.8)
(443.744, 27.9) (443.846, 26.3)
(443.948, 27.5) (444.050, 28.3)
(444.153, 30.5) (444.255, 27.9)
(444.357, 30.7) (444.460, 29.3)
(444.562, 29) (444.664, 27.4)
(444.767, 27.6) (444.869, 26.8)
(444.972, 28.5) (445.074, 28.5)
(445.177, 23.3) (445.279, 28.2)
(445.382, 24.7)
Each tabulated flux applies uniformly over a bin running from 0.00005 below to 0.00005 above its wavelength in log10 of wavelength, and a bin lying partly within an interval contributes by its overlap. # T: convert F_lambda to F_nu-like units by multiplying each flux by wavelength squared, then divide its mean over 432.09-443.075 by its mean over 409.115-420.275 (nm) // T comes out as 1.41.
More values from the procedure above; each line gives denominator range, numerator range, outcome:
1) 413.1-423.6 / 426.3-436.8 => 1.21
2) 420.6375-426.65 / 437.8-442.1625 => 1.25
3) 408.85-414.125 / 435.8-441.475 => 1.41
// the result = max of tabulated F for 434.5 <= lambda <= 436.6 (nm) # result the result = 31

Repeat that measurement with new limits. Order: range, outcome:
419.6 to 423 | 23.4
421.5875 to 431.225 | 25.8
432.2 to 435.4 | 29.3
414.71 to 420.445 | 23.5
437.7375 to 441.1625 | 27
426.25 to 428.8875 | 24.6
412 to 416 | 22.5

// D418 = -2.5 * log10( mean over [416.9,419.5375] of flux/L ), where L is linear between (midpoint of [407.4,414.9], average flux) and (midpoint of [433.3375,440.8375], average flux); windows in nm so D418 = 0.12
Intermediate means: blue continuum 19.5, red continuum 24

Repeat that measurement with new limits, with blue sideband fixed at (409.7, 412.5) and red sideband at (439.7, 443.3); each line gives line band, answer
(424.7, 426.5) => 0.08 mag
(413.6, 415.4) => 0.10 mag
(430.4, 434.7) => 0.09 mag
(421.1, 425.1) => 0.08 mag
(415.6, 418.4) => 0.07 mag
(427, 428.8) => 0.15 mag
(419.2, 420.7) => 0.08 mag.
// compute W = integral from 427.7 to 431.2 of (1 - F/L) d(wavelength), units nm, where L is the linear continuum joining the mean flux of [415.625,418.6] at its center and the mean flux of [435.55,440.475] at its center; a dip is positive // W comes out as 0.60 nm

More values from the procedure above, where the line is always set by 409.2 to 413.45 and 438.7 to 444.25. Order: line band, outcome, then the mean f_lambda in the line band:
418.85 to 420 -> 0.060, 19.9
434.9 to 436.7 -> -0.146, 26.1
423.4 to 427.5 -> 0.283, 20.6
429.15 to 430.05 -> 0.175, 18.5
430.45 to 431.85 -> 0.247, 19.2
